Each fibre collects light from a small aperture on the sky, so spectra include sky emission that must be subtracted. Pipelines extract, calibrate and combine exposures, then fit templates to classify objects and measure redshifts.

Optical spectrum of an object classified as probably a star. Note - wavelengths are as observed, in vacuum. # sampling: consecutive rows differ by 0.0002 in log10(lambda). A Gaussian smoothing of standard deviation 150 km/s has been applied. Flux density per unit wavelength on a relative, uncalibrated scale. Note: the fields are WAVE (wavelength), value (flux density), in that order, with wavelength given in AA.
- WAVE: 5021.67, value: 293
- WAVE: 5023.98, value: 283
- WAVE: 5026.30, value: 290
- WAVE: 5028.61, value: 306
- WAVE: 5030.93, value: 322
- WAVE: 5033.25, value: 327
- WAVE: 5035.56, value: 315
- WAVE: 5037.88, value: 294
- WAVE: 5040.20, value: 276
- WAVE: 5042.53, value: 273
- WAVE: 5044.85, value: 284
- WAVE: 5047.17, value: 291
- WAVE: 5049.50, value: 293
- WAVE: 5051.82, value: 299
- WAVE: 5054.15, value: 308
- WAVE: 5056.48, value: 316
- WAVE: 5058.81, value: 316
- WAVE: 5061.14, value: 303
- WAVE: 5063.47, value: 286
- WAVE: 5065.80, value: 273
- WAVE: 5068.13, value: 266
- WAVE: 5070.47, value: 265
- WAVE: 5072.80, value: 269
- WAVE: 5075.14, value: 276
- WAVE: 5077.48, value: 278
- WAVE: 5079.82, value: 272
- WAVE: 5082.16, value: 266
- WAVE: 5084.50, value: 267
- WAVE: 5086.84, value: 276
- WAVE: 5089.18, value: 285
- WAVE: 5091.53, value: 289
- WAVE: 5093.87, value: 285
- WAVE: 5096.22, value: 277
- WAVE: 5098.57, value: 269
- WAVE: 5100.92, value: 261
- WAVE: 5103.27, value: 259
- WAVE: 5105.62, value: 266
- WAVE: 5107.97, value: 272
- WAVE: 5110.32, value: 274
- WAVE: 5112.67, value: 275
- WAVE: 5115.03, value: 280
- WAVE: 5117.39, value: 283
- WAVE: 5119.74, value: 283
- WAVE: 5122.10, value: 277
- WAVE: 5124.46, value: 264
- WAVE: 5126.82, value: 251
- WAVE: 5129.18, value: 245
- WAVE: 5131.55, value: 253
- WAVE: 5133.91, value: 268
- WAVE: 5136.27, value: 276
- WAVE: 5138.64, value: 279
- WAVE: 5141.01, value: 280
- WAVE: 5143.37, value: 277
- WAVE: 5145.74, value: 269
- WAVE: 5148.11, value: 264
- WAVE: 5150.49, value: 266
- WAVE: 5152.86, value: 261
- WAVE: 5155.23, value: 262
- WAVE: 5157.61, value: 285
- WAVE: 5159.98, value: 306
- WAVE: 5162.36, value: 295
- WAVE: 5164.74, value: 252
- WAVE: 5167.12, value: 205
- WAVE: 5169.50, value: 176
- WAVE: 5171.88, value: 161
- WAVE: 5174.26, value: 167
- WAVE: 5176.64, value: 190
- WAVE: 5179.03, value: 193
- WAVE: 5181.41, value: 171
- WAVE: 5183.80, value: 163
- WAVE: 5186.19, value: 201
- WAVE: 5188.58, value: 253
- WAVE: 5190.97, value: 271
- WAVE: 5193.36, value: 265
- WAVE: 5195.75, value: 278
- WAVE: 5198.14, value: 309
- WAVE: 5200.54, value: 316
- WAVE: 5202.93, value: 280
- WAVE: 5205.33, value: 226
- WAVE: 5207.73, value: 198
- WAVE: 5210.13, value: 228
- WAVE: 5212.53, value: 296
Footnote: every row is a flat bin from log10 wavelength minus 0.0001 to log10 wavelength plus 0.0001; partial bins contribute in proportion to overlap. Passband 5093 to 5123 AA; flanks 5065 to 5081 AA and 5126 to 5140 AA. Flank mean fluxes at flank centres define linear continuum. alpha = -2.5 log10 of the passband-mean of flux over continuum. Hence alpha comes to -0.03 mag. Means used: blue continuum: 271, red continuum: 262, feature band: 274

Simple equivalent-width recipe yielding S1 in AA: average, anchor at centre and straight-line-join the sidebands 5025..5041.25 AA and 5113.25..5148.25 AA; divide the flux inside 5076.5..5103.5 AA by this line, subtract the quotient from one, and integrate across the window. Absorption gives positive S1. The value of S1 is 1.0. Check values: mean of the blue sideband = 304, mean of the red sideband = 270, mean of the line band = 274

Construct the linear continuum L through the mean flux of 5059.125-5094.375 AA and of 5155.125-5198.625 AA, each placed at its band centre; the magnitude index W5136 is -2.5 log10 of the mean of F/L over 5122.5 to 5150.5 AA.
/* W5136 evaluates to -0.07 mag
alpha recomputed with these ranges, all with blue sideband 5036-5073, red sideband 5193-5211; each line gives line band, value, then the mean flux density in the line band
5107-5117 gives 0.012 mag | 276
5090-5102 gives 0.021 mag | 276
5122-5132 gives 0.082 mag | 256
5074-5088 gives 0.047 mag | 272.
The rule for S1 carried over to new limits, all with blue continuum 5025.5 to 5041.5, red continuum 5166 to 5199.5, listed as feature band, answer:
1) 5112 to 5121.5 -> -1.0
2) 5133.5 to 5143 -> -1.4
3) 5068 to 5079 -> 0.4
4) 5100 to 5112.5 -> -0.3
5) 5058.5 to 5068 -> -0.1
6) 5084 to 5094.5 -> -0.4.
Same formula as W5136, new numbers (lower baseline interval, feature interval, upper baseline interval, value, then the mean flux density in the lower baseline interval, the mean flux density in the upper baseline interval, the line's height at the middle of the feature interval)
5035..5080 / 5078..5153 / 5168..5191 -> -0.13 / 288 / 191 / 242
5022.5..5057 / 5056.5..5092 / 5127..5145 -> 0.03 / 298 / 267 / 287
